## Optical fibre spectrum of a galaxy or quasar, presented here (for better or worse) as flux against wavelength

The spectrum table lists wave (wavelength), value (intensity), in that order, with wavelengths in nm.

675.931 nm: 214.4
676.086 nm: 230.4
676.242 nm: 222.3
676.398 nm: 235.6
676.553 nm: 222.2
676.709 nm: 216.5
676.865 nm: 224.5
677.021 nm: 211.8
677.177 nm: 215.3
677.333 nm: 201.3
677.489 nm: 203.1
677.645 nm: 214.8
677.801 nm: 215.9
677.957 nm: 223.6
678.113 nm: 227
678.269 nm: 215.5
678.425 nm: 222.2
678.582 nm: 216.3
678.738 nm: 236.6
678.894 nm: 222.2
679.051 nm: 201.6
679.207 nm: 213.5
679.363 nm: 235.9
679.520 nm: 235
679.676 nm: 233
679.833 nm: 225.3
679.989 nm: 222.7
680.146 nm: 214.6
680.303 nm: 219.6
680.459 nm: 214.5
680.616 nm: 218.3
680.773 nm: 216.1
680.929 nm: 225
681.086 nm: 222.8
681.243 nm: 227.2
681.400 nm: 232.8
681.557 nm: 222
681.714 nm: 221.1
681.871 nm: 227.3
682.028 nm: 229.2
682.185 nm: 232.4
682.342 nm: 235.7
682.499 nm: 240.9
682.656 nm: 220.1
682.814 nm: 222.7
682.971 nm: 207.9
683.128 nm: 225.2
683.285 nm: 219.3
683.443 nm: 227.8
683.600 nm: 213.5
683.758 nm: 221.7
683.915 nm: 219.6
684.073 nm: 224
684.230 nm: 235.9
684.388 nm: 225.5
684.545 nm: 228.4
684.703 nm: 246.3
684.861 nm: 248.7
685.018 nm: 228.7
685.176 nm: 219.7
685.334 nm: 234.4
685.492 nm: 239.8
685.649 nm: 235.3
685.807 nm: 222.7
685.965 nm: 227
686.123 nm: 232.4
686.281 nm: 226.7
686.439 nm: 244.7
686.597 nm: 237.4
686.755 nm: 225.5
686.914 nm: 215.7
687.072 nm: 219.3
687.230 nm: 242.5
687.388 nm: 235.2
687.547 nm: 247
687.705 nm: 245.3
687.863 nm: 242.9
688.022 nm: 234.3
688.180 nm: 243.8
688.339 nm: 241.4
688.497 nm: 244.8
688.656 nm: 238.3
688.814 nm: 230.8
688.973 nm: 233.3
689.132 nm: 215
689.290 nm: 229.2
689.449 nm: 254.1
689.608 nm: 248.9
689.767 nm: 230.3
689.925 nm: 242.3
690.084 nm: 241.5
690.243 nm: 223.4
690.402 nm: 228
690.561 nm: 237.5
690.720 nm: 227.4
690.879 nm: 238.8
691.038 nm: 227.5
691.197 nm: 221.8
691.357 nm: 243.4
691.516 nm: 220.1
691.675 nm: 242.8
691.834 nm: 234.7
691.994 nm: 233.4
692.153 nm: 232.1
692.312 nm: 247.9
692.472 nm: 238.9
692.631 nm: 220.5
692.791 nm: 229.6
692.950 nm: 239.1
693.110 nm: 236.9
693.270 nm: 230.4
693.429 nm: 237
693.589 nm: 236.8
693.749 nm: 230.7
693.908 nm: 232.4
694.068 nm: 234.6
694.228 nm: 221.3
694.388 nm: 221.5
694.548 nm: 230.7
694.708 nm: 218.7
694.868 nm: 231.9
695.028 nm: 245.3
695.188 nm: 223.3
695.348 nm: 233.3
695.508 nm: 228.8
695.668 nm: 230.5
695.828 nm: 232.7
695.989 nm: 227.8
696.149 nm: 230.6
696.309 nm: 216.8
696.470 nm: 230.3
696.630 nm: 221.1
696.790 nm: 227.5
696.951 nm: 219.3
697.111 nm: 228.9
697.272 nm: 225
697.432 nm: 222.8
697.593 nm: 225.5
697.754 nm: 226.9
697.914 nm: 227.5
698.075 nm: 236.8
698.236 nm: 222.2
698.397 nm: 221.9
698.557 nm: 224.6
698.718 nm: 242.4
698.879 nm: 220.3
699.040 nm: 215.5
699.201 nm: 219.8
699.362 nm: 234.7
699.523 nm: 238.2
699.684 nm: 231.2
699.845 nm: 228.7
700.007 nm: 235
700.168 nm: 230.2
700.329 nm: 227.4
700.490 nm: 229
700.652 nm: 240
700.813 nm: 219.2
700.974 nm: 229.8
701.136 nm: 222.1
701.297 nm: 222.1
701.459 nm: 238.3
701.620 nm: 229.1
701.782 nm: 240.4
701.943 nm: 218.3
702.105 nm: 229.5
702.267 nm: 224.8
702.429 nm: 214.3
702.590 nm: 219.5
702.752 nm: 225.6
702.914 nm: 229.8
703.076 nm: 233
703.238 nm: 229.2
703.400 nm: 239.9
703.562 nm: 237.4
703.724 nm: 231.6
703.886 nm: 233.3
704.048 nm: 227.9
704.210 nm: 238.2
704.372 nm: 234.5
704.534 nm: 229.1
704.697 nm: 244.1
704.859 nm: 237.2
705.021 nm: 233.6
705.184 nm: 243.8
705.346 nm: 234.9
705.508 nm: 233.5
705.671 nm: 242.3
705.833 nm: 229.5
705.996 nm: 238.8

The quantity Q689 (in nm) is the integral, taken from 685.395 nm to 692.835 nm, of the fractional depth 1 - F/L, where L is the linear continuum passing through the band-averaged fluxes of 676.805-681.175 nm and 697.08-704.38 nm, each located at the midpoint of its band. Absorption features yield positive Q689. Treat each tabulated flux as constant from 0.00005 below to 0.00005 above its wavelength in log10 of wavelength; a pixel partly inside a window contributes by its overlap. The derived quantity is -0.352 nm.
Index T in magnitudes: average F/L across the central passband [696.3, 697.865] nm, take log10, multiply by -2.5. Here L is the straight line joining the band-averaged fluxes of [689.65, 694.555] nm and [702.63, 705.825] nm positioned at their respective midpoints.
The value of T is 0.04 mag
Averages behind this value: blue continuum 233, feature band 225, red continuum 234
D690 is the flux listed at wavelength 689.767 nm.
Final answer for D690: 230.3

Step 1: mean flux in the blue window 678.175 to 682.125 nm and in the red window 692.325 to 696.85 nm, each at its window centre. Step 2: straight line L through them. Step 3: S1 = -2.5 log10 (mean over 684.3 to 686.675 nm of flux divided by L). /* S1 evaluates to -0.04 mag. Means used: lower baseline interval 223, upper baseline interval 230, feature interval 233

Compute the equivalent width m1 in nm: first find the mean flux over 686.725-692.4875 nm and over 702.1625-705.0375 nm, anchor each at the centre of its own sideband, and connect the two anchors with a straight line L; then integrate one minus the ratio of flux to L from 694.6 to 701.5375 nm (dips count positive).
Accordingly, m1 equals 0.142 nm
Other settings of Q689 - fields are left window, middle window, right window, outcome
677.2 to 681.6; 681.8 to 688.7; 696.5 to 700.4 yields -0.27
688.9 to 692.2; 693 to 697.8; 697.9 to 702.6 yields 0.04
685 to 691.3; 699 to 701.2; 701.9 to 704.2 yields 0.01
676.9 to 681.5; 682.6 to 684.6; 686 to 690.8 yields 0.04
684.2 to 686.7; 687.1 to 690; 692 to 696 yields -0.07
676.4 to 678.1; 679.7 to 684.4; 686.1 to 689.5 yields 0.02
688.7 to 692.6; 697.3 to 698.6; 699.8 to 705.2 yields 0.03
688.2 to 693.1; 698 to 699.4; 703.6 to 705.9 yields 0.05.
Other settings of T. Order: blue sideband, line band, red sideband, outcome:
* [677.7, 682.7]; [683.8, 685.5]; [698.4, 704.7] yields -0.03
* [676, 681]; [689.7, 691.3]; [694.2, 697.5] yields -0.03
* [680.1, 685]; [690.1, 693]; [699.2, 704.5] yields -0.02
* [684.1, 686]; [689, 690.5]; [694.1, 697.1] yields -0.02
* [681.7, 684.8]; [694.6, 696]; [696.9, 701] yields -0.01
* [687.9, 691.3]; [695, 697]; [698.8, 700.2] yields 0.01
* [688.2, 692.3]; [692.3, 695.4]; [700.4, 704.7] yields 0.01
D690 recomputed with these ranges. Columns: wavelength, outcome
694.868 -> 231.9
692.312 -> 247.9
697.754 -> 226.9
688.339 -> 241.4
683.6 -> 213.5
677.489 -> 203.1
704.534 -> 229.1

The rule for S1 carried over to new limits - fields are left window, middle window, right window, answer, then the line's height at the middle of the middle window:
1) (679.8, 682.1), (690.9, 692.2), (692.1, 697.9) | -0.02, 228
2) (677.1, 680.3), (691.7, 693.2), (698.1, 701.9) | -0.04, 226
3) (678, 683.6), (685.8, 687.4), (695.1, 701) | -0.02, 225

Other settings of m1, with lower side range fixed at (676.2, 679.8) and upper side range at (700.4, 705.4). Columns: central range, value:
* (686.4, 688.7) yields -0.13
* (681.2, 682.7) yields -0.05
